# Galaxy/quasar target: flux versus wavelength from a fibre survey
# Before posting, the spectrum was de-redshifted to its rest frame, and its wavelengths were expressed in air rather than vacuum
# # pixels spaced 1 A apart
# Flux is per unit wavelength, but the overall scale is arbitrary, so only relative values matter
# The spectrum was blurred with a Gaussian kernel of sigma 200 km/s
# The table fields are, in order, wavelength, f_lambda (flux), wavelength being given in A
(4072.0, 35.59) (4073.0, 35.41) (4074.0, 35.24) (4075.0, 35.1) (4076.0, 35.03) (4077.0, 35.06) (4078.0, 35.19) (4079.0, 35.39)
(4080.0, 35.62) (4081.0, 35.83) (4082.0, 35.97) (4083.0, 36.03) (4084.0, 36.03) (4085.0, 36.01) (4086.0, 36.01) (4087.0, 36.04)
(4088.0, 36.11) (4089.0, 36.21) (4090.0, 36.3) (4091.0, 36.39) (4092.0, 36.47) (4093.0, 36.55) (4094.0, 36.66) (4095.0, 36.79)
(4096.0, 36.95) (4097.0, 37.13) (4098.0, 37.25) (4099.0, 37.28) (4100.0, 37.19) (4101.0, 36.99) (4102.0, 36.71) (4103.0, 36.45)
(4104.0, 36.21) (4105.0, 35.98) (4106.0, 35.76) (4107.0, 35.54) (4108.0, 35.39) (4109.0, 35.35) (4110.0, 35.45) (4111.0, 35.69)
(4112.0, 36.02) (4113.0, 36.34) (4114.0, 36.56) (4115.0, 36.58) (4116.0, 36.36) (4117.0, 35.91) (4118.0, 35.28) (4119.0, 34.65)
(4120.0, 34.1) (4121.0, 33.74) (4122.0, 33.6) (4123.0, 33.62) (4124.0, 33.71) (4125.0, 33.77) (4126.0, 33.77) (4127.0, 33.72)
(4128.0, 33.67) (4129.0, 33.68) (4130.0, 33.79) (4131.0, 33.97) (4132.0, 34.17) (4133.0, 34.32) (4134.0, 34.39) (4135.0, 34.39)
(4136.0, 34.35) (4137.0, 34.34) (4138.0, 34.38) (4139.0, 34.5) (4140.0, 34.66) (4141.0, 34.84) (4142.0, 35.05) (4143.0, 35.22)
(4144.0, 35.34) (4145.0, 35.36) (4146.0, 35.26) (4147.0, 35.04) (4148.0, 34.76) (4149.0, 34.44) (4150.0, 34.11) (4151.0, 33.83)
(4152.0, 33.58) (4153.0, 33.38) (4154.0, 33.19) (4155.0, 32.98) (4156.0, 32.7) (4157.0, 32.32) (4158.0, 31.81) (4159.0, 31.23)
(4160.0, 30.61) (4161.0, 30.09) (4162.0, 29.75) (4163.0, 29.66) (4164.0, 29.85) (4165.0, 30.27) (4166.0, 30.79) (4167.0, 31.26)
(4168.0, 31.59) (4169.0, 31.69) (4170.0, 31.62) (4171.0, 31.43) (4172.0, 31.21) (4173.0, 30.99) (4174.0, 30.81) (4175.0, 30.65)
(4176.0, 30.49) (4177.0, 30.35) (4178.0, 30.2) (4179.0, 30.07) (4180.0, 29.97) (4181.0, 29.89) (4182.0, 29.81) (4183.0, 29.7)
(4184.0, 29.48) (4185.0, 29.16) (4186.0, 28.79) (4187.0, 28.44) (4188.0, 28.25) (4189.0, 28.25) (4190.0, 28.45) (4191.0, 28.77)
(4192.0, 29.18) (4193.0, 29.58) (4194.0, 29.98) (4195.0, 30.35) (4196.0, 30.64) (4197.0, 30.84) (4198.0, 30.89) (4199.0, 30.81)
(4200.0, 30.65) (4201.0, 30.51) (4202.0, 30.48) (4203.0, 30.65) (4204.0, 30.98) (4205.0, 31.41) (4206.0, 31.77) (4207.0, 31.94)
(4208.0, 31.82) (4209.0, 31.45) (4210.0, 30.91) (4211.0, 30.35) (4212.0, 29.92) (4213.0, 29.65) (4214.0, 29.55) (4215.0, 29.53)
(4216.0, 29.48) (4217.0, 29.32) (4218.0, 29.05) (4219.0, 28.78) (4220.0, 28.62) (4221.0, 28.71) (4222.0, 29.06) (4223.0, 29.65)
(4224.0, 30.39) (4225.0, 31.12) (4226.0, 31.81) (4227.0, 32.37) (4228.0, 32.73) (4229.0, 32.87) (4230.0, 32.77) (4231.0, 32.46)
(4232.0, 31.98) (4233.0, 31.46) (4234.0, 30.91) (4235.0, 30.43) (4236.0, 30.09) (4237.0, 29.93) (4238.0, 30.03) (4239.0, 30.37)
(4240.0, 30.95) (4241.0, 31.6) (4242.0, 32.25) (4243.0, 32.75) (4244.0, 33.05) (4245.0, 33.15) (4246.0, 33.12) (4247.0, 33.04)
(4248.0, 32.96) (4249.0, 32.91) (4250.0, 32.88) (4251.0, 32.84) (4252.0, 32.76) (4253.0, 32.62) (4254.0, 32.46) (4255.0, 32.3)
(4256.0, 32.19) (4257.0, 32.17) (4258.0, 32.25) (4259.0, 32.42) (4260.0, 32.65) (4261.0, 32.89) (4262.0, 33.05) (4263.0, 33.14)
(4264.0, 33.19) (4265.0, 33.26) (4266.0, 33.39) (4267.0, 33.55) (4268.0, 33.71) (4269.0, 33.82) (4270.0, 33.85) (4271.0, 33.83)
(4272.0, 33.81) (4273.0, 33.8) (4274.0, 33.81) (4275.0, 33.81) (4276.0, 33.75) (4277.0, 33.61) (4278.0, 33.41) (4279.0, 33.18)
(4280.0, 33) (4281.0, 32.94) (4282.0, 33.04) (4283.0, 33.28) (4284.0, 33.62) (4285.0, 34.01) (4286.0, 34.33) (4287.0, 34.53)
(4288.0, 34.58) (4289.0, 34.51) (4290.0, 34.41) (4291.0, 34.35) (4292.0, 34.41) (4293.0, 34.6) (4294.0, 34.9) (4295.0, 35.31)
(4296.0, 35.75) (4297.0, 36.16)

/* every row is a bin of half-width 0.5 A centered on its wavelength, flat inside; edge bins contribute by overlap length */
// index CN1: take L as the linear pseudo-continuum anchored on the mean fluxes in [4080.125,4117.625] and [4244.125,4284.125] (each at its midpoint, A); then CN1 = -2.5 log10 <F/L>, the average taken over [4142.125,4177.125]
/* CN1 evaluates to 0.092 mag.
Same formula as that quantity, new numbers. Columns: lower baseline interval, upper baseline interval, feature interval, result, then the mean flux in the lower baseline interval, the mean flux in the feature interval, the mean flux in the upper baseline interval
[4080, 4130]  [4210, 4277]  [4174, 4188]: 0.13 mag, 35.7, 29.8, 31.9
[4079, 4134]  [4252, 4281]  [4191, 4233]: 0.11 mag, 35.6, 30.6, 33.2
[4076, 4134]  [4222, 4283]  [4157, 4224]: 0.12 mag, 35.6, 30.2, 32.5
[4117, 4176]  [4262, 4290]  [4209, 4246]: 0.09 mag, 33.1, 30.8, 33.7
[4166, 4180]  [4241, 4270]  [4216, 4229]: 0.07 mag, 30.9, 30.2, 32.9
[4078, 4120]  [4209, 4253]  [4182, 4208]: 0.09 mag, 36.1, 30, 31.1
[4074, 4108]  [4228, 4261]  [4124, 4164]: 0.04 mag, 36.2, 33.6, 32.1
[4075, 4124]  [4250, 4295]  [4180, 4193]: 0.19 mag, 35.9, 29.1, 33.5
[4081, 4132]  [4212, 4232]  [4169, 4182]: 0.06 mag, 35.6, 30.6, 30.4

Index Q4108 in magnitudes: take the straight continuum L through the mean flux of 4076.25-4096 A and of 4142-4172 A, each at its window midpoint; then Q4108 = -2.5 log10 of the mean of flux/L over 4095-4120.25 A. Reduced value -0.04 mag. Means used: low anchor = 36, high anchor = 32.5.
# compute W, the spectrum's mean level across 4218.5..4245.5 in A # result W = 31.1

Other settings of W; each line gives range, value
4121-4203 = 31.9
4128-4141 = 34.2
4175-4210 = 30.1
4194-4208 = 30.9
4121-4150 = 34.3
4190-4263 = 31.2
